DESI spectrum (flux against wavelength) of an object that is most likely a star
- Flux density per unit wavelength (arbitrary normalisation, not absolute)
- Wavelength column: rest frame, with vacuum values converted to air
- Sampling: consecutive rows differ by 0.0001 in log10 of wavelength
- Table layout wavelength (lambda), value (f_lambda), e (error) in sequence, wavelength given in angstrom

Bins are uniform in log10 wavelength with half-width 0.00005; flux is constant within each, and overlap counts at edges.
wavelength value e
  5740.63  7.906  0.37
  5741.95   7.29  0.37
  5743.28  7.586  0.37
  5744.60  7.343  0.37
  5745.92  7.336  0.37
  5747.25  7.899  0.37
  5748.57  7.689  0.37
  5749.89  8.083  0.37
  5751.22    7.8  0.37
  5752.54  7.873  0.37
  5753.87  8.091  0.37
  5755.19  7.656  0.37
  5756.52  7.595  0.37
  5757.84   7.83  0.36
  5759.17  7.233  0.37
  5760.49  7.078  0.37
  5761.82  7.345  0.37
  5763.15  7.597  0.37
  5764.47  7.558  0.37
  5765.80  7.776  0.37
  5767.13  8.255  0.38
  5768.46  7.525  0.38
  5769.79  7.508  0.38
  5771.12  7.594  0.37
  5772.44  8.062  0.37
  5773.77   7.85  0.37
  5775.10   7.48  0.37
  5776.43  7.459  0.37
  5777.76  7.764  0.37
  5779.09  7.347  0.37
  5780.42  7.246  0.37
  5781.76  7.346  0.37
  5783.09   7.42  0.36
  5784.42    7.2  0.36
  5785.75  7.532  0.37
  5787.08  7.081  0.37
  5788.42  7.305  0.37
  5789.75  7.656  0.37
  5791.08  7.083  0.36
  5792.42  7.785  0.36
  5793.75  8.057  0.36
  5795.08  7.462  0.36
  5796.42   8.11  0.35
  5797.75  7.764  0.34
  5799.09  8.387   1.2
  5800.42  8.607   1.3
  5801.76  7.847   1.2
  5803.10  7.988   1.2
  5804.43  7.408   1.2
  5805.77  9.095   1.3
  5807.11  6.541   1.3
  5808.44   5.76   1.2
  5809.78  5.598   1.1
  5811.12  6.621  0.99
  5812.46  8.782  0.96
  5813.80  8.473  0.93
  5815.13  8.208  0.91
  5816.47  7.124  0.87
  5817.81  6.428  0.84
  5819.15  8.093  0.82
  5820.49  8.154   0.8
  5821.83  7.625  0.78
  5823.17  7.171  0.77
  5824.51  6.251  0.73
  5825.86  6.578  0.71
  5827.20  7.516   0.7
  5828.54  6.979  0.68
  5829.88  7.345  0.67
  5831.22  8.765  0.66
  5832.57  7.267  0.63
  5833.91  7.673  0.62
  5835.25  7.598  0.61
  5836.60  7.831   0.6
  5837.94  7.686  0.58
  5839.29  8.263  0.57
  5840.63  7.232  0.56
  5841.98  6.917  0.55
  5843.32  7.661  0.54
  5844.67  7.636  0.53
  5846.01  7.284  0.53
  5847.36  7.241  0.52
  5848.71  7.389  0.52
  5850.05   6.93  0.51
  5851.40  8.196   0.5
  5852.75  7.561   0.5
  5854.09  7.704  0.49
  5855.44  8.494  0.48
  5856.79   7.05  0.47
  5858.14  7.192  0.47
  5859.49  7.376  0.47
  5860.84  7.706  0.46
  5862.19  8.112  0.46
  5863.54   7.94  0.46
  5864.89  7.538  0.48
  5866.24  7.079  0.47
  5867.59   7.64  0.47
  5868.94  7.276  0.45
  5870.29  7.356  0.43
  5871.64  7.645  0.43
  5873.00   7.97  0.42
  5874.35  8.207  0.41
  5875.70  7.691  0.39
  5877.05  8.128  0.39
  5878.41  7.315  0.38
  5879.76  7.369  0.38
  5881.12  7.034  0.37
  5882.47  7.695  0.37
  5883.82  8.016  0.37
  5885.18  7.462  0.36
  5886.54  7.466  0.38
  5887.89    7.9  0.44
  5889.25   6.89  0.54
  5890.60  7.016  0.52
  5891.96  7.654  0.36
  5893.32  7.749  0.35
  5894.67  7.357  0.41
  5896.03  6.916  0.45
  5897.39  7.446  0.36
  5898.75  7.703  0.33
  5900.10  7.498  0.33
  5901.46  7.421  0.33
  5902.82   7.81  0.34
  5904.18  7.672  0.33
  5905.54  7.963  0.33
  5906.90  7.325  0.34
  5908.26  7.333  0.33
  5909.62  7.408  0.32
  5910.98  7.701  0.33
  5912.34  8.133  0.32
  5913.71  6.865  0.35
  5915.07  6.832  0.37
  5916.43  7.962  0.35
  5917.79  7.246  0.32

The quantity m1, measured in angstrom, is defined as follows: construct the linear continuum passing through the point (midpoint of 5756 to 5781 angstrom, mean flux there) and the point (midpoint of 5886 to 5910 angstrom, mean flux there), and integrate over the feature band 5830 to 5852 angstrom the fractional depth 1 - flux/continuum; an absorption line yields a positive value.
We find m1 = -0.2 angstrom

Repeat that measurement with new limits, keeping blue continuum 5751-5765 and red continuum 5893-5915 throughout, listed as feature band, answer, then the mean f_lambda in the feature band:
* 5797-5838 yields 0.2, 7.52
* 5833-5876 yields -0.3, 7.59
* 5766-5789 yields 0.2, 7.53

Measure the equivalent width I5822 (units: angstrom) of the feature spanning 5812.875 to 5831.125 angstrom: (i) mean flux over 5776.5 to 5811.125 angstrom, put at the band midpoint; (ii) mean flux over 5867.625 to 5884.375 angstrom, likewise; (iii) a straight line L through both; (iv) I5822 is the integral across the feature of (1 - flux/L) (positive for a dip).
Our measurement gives 0.2 angstrom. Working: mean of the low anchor 7.48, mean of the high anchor 7.64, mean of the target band 7.45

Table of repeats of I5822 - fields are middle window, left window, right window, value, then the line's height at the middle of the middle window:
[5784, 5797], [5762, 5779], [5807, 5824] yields -0.04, 7.51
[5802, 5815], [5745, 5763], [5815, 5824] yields 0.16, 7.51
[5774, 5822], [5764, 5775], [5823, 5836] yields -0.05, 7.55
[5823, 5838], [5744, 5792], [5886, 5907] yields 0.30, 7.53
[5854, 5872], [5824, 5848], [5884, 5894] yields -0.29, 7.46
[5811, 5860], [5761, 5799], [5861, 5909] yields 0.27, 7.57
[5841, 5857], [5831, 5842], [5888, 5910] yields 0.27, 7.64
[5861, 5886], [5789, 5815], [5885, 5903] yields -0.51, 7.49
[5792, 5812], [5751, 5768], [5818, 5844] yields 0.03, 7.56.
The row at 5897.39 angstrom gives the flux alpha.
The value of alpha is 7.446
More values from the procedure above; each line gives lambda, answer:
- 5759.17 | 7.233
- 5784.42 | 7.2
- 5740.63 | 7.906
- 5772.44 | 8.062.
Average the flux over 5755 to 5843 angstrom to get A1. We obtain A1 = 7.54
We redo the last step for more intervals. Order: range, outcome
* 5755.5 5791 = 7.52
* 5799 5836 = 7.48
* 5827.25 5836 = 7.6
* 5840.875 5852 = 7.39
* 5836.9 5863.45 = 7.57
